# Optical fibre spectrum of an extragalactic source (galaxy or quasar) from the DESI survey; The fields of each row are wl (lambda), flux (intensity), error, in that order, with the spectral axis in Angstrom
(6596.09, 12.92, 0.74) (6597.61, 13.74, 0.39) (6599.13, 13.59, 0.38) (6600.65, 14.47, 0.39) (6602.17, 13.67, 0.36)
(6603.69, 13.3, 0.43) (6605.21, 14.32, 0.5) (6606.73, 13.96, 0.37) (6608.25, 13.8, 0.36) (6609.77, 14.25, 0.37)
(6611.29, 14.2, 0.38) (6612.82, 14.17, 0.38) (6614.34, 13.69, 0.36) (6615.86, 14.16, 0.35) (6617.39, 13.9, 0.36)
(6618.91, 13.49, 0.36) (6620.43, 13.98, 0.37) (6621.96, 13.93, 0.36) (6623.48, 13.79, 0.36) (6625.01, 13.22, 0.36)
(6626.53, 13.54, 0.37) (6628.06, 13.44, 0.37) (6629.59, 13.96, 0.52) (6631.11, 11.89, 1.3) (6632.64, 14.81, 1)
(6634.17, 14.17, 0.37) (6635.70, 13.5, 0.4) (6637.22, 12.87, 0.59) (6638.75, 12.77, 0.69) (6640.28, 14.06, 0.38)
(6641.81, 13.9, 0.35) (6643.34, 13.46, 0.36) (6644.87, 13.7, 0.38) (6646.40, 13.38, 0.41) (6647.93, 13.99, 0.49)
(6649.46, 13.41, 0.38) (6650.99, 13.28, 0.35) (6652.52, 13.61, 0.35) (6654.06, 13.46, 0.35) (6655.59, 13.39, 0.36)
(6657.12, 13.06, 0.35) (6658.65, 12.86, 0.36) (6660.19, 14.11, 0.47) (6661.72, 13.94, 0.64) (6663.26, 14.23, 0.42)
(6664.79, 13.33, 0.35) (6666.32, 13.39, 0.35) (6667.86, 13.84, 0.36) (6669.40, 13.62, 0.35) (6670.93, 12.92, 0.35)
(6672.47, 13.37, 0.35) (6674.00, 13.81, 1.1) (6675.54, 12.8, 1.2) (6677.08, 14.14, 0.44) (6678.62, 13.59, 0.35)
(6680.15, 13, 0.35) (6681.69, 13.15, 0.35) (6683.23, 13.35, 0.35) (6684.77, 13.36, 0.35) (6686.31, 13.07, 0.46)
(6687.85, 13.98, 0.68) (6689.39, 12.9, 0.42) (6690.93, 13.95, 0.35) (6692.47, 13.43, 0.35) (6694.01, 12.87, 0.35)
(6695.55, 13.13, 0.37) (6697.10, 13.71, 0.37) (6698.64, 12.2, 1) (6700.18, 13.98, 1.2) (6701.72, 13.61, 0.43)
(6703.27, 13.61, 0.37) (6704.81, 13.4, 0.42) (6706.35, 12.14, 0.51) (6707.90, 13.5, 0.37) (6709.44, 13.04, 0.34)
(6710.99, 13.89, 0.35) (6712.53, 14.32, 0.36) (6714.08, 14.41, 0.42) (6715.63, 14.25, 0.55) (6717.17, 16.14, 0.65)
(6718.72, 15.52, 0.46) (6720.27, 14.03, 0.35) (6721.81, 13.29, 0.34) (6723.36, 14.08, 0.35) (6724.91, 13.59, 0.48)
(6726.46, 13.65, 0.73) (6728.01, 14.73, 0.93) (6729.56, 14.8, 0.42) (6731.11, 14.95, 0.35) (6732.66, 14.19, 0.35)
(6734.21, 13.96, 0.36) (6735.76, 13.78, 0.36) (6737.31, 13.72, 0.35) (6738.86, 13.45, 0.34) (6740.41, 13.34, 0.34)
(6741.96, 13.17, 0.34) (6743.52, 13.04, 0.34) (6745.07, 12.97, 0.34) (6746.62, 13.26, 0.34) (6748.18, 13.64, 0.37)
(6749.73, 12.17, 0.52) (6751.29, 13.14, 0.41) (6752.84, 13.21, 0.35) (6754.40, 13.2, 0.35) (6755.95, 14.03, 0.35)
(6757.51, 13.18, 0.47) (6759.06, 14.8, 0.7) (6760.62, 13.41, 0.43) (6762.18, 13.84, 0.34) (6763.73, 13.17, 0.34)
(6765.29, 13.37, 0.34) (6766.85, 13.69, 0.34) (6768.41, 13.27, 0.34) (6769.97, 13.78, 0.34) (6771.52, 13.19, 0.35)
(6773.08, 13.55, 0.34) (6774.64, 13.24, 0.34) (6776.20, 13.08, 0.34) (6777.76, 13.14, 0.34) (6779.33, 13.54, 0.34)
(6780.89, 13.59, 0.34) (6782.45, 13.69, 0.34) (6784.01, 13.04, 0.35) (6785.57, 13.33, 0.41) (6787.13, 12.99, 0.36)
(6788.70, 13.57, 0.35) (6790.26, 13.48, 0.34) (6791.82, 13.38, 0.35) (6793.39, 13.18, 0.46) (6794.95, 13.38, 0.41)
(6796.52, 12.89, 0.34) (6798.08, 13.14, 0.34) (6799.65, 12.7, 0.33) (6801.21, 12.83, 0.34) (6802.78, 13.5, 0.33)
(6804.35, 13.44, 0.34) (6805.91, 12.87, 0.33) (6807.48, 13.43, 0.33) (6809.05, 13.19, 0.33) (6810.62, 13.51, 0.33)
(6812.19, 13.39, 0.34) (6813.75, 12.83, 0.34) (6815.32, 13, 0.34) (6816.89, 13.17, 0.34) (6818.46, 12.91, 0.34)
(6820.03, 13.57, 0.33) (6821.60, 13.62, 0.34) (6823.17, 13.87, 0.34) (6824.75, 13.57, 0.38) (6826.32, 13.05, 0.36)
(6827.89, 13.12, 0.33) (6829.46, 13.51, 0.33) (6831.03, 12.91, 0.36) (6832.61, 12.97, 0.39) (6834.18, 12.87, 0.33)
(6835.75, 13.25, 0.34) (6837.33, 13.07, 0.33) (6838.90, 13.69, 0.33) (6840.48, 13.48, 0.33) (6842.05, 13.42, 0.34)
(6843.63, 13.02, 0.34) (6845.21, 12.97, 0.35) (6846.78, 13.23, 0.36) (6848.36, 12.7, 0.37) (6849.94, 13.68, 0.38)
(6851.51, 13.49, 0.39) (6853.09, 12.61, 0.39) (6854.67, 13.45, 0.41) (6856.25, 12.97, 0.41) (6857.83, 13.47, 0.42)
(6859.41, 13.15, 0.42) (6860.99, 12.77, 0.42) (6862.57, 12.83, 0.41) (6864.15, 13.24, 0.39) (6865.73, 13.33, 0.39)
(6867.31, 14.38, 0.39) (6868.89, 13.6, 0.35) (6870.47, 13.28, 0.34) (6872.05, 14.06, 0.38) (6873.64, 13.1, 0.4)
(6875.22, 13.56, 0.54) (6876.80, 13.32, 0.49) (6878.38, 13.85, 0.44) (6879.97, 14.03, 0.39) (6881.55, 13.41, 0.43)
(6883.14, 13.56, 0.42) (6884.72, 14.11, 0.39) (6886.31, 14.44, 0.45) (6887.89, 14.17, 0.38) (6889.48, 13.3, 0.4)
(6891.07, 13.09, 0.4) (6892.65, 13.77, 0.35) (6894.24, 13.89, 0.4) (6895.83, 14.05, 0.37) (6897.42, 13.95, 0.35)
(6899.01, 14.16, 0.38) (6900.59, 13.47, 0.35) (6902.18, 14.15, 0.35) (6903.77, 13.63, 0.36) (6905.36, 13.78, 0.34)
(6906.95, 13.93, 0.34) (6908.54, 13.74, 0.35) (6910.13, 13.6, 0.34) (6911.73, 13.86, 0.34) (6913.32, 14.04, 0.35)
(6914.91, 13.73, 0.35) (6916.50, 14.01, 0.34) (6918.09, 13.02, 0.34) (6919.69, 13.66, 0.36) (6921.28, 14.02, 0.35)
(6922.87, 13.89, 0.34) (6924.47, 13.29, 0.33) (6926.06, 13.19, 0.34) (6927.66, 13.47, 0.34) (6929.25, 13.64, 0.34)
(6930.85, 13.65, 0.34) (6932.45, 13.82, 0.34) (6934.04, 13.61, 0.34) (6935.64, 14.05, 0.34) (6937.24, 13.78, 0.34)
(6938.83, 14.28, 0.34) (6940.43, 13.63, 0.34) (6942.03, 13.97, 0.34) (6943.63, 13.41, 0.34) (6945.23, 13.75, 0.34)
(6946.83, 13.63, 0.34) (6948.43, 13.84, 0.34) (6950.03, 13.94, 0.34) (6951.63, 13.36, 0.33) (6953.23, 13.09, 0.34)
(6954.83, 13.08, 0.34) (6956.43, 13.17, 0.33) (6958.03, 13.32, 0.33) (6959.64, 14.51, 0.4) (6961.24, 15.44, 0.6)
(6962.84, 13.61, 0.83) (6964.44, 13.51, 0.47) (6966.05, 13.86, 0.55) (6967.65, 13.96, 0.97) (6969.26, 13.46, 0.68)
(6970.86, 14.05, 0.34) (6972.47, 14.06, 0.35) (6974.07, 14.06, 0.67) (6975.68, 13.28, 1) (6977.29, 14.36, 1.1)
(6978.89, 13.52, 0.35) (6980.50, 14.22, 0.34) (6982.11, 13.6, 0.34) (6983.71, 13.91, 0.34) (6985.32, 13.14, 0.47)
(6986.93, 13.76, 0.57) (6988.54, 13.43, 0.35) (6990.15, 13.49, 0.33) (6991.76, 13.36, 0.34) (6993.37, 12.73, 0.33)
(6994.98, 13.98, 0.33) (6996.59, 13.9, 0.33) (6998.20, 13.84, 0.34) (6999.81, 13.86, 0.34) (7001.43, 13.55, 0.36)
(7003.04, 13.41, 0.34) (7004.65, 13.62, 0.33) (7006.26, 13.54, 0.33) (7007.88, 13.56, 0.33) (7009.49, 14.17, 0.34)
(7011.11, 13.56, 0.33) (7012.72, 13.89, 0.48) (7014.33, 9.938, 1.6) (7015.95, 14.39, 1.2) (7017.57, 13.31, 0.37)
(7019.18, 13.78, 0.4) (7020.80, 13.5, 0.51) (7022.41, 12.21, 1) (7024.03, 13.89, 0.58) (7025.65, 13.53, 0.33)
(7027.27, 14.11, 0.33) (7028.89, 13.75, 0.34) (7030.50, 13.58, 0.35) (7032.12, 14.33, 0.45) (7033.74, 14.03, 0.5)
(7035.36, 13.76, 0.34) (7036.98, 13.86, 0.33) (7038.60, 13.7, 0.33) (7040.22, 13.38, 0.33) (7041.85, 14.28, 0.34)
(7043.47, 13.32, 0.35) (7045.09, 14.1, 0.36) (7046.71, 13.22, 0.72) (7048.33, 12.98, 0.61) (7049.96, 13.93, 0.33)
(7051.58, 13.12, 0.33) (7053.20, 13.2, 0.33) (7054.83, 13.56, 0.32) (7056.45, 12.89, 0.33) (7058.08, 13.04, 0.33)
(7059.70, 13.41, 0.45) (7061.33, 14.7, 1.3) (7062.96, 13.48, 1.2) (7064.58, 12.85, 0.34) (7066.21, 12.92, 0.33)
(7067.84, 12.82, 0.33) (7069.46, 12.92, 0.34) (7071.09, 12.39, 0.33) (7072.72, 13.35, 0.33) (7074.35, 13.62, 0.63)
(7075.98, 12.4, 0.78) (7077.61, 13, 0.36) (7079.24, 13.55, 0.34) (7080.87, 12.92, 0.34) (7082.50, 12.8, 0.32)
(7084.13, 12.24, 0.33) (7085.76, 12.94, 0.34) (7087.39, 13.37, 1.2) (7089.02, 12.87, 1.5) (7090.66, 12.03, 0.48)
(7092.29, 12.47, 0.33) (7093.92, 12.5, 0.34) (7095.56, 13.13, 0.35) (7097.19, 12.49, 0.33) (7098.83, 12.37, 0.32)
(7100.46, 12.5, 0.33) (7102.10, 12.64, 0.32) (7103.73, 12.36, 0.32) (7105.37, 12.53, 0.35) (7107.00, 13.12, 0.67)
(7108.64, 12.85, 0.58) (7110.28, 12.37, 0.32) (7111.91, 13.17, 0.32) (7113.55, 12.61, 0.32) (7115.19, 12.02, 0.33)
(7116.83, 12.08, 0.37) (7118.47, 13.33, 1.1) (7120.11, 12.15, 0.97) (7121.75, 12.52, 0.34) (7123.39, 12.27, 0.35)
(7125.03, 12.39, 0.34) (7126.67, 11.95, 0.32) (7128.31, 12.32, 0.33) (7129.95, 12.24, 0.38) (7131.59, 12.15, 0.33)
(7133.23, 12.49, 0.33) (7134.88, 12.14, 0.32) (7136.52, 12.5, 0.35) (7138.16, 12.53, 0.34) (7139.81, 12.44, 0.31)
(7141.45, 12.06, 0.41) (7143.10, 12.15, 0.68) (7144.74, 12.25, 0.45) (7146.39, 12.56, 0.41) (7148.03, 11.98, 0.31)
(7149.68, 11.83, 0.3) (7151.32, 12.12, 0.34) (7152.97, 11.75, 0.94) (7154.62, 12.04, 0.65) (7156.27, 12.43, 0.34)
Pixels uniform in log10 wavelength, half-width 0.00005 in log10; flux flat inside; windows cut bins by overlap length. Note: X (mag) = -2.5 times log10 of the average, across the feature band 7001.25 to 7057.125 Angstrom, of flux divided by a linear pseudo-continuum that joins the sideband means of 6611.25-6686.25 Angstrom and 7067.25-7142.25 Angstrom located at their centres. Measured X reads -0.06 mag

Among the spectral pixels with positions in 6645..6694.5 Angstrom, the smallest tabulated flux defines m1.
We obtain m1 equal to 12.8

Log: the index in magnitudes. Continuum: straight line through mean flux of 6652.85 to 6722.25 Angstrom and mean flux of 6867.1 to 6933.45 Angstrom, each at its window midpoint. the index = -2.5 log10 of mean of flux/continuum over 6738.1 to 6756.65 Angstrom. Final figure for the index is 0.033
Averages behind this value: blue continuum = 13.6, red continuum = 13.7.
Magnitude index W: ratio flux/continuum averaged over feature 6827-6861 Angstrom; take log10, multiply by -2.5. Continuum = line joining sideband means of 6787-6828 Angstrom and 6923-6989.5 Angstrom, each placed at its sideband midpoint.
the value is 0.02 mag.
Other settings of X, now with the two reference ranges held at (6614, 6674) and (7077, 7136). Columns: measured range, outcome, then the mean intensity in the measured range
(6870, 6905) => -0.057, 13.7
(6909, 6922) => -0.061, 13.7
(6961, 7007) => -0.072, 13.7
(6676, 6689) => 0.006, 13.4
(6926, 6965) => -0.065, 13.7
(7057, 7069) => -0.052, 13.3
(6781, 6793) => -0.008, 13.4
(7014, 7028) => -0.043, 13.3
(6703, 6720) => -0.048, 14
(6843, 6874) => -0.013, 13.3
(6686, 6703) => 0.009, 13.4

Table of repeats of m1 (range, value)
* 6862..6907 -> 12.83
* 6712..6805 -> 12.17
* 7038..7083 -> 12.39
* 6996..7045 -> 9.938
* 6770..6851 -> 12.7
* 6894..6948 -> 13.02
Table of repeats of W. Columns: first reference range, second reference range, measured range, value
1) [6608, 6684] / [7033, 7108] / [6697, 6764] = -0.02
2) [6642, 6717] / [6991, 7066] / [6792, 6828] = 0.02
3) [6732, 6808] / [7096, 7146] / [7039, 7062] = -0.07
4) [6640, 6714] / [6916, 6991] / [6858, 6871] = 0.02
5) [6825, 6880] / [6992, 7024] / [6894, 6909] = -0.04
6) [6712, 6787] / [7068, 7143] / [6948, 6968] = -0.06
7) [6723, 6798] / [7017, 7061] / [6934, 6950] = -0.02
